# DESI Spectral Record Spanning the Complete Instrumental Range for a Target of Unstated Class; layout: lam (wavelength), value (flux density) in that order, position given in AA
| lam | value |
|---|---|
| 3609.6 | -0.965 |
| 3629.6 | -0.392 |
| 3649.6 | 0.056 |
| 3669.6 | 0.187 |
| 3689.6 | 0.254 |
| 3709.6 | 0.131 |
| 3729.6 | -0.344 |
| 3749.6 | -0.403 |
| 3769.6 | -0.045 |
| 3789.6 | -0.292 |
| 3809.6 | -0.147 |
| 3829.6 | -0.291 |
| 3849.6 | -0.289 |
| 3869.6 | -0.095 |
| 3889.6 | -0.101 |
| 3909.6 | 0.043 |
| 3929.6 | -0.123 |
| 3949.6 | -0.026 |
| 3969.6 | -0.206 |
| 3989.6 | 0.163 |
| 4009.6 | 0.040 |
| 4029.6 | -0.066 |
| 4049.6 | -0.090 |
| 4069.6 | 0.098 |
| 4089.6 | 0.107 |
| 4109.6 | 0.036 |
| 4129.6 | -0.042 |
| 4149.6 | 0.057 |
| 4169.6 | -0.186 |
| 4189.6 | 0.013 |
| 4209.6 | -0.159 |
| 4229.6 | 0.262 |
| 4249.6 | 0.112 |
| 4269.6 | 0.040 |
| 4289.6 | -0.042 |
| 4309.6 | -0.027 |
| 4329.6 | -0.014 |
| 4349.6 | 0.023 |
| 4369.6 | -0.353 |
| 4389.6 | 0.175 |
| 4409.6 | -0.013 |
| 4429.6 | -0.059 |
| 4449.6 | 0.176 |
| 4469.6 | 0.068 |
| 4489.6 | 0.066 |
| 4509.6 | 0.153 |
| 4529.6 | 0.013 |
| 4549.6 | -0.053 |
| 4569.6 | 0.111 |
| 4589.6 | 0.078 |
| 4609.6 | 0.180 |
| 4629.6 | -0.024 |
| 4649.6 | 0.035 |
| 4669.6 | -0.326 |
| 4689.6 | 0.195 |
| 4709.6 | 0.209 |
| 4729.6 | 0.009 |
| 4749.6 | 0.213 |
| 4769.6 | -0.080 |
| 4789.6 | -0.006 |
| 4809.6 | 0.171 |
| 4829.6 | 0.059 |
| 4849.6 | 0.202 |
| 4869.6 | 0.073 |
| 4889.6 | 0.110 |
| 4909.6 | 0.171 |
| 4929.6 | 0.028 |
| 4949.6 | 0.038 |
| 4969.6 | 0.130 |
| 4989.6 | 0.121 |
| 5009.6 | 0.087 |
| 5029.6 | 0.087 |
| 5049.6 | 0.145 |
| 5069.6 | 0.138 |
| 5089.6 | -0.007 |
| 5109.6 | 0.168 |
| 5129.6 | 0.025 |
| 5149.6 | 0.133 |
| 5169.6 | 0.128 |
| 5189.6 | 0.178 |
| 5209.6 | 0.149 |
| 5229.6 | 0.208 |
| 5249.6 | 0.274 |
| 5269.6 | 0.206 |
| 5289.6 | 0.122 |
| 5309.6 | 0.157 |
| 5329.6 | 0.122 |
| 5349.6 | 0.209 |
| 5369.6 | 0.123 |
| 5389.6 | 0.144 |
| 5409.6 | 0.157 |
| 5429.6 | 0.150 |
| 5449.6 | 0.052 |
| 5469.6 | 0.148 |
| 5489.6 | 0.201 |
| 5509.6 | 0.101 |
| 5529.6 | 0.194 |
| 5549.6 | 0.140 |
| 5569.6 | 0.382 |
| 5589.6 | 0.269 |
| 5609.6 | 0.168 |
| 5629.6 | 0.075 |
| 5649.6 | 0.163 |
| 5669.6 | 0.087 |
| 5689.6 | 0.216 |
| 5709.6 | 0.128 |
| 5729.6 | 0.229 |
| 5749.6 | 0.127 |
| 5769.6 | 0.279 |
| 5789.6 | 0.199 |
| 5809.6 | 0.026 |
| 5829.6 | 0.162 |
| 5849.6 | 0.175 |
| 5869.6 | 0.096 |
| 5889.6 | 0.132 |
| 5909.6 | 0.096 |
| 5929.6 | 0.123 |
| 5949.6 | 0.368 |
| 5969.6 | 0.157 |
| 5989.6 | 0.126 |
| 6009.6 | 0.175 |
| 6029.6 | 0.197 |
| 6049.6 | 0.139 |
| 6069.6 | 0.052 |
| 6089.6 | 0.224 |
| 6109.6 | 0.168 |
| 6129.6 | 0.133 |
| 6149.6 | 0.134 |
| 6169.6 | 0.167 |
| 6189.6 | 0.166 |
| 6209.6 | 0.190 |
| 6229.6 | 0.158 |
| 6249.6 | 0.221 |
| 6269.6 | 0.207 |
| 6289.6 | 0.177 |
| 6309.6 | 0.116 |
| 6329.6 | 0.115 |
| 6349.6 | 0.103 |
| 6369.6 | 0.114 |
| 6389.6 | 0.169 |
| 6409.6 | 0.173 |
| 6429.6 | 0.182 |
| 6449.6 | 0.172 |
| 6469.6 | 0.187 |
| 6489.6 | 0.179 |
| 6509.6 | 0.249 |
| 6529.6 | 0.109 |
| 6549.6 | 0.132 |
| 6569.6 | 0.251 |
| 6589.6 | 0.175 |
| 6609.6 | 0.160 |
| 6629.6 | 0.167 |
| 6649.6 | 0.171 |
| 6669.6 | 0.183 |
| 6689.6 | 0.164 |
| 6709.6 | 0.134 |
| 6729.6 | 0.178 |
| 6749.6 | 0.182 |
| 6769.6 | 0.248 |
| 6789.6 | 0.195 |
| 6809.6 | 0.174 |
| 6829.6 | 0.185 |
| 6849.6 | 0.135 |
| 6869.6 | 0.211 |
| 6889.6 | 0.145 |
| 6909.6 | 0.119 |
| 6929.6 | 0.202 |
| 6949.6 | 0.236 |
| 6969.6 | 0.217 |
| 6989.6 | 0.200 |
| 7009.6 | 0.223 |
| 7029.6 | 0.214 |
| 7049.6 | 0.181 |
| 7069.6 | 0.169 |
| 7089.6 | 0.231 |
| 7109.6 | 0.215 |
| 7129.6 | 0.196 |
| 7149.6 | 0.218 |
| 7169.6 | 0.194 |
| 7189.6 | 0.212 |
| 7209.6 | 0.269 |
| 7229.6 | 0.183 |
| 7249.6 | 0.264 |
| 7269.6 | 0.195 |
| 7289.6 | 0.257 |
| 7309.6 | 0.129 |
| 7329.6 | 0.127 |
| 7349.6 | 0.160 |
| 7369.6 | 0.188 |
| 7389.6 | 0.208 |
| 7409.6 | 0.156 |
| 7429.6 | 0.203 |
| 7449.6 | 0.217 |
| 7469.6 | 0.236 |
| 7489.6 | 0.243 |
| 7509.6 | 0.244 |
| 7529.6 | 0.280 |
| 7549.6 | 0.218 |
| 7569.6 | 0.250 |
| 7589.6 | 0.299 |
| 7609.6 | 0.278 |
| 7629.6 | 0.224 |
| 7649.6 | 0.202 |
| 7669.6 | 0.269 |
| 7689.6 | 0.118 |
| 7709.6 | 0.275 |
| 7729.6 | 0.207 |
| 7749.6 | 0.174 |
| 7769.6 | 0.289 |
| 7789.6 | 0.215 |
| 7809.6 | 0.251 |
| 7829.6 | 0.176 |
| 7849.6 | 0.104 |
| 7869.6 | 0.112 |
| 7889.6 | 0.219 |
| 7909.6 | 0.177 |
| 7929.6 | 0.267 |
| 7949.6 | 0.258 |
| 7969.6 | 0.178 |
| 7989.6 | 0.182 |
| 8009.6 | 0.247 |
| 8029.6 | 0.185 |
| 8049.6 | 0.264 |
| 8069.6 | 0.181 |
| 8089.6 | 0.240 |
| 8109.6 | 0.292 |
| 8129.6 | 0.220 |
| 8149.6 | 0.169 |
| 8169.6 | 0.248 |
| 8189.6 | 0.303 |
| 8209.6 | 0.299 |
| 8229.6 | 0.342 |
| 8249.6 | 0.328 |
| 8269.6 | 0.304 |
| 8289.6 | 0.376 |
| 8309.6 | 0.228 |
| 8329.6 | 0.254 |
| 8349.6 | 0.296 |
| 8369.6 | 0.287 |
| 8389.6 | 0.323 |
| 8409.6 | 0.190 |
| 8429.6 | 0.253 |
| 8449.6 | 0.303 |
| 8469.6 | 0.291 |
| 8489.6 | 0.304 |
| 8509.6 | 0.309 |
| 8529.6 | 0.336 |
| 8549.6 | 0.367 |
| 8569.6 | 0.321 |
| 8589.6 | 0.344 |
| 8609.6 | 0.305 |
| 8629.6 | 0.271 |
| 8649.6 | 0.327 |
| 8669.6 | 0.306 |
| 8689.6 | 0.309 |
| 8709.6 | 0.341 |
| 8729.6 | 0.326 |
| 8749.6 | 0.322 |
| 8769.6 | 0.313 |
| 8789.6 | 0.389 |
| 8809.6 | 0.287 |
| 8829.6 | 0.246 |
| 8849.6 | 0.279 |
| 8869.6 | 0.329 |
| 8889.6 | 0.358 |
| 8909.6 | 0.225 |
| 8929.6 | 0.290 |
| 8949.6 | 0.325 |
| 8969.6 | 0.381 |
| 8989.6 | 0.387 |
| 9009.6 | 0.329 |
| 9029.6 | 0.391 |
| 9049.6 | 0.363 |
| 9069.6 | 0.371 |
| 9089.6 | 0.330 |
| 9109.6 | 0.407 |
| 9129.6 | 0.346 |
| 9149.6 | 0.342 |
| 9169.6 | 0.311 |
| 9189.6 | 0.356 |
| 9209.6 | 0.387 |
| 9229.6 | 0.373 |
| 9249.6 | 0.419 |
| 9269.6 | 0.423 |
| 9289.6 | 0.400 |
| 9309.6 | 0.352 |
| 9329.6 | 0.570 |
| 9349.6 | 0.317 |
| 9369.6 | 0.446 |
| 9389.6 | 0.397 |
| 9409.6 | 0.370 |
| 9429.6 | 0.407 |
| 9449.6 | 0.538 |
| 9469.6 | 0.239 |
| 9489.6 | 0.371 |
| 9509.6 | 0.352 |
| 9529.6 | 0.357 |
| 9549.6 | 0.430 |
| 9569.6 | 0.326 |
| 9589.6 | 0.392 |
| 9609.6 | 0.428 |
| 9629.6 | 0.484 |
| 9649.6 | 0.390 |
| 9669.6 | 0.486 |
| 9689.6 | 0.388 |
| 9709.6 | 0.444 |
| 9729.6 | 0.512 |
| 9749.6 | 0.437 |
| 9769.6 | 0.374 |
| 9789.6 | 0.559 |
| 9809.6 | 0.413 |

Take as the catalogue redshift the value 1.05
